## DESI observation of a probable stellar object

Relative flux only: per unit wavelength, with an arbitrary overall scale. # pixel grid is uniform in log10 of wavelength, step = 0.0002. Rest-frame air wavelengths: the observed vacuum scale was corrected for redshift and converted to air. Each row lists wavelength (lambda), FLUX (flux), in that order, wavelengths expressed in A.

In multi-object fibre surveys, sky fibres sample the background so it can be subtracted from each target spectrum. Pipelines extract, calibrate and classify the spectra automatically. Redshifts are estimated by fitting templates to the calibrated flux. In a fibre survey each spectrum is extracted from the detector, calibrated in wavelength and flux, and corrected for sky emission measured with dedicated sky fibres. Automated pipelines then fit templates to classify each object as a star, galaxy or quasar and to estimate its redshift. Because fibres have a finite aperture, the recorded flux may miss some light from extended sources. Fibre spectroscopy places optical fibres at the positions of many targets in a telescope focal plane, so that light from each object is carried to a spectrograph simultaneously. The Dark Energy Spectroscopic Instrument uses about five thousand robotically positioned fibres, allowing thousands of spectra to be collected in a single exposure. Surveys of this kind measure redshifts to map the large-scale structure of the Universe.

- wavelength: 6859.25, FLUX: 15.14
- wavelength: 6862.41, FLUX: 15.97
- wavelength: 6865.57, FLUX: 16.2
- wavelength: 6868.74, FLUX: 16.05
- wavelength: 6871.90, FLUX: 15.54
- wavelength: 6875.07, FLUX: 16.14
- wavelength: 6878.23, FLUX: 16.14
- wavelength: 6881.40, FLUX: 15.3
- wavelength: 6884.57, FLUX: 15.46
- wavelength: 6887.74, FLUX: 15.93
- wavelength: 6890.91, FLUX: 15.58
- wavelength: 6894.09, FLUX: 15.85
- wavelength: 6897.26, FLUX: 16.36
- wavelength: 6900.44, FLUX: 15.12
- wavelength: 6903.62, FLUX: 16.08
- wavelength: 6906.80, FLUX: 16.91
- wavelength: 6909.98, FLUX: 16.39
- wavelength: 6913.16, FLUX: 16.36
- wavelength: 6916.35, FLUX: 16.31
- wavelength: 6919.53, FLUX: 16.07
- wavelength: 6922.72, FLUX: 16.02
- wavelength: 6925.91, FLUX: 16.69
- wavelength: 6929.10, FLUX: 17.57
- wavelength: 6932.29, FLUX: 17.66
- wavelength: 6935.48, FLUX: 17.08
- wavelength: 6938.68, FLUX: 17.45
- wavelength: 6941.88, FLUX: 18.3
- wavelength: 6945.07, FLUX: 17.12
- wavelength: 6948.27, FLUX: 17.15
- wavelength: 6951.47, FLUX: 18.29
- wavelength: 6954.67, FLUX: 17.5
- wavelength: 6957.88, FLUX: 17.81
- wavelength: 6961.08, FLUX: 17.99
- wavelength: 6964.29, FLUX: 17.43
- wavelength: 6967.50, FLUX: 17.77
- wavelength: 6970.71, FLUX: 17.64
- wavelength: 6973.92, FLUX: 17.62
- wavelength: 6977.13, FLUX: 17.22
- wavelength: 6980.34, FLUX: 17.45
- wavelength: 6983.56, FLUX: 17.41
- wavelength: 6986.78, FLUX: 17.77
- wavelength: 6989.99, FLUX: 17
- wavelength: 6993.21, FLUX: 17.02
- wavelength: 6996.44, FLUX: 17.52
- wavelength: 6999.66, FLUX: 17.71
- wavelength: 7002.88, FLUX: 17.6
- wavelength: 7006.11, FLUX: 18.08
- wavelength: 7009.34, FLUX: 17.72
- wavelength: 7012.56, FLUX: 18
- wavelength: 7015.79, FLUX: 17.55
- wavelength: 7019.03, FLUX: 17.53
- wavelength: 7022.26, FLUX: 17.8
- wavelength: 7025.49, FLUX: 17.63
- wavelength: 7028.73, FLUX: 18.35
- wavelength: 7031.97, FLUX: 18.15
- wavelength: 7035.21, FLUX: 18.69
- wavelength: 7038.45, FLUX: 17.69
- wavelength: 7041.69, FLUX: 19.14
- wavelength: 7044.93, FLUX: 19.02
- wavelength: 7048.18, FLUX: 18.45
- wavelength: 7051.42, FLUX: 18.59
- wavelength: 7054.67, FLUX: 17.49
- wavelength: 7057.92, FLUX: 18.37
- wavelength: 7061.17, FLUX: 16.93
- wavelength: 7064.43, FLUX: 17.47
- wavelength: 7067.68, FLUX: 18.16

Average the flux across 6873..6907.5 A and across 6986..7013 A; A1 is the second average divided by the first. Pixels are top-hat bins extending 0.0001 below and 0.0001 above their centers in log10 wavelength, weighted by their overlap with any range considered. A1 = 1.1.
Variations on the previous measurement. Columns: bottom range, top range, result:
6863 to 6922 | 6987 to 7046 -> 1.12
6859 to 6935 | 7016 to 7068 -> 1.12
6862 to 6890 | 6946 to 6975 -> 1.12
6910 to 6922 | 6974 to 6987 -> 1.07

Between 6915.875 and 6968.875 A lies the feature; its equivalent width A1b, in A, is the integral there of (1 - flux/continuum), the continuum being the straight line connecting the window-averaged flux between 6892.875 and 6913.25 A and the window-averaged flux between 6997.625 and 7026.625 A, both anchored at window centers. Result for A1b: -1.9 A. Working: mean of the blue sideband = 16.1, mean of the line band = 17.3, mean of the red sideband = 17.7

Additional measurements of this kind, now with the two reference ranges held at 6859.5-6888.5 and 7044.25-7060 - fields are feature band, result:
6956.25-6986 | -0.7 A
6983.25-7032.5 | 0.0 A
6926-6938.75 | -0.5 A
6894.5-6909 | 0.1 A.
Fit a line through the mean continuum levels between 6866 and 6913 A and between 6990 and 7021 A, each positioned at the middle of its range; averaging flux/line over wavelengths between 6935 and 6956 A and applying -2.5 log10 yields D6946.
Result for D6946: -0.05 mag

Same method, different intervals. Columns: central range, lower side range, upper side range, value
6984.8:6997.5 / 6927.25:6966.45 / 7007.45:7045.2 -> 0.03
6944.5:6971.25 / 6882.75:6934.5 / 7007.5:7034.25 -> -0.04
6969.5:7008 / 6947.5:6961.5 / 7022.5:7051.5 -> 0.03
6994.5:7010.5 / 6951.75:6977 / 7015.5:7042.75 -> 0.01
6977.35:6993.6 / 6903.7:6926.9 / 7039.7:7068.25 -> 0.00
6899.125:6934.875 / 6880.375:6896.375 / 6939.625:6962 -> 0.01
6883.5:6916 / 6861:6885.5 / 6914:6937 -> 0.02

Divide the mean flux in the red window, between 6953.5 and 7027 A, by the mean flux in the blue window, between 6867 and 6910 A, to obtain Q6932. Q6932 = 1.1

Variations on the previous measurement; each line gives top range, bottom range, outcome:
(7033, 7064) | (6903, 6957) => 1.07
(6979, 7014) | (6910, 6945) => 1.04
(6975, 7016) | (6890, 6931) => 1.08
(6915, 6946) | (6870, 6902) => 1.08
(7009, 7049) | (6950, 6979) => 1.03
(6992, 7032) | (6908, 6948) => 1.05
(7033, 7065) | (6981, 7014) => 1.04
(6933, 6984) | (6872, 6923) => 1.10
